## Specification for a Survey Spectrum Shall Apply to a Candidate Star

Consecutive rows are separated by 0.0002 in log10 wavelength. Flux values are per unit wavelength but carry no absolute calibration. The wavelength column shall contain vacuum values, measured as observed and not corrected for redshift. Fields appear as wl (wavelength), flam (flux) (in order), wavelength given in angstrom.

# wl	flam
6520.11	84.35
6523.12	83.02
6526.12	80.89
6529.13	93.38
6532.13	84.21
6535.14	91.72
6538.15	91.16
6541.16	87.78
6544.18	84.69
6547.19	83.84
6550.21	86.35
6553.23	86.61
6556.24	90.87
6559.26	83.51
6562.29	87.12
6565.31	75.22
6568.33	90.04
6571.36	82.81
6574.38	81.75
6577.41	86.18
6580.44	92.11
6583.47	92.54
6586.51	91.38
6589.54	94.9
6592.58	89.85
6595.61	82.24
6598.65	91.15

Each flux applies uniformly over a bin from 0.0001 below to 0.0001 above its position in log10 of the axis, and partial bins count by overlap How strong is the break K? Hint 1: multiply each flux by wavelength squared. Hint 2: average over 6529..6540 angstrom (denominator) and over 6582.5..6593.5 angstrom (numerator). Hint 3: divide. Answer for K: 1.04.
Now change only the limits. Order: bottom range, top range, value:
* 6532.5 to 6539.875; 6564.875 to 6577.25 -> 0.94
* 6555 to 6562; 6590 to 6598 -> 1.02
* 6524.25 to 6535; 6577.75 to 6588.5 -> 1.07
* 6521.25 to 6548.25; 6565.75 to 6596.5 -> 1.03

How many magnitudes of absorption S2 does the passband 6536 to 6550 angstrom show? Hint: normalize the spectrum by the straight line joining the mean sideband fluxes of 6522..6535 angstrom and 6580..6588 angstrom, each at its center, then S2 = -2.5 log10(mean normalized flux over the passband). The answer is 0.01 mag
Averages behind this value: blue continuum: 86.2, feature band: 87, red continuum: 91.9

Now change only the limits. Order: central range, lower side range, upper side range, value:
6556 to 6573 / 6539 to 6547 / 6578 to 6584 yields 0.06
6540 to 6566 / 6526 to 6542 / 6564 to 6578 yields 0.01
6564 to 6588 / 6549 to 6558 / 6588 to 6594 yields 0.05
